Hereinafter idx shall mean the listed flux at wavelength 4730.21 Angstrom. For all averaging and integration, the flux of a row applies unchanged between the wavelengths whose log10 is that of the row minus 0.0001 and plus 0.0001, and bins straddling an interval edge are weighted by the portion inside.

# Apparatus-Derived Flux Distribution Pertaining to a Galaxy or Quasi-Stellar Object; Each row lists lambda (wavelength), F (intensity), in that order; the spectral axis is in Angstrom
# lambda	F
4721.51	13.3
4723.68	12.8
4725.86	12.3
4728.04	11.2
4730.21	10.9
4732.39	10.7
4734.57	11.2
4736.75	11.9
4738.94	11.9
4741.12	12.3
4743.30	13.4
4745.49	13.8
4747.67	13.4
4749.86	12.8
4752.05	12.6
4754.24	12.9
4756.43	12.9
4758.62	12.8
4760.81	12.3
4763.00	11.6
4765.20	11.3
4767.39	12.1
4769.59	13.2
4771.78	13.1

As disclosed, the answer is 10.9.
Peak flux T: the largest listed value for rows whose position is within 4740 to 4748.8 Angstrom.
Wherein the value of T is 13.8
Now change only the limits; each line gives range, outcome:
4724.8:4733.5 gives 12.3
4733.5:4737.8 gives 11.9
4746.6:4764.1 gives 13.4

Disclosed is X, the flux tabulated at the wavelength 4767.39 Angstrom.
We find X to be 12.1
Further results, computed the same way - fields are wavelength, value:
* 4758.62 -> 12.8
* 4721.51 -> 13.3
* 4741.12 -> 12.3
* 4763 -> 11.6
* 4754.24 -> 12.9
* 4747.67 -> 13.4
